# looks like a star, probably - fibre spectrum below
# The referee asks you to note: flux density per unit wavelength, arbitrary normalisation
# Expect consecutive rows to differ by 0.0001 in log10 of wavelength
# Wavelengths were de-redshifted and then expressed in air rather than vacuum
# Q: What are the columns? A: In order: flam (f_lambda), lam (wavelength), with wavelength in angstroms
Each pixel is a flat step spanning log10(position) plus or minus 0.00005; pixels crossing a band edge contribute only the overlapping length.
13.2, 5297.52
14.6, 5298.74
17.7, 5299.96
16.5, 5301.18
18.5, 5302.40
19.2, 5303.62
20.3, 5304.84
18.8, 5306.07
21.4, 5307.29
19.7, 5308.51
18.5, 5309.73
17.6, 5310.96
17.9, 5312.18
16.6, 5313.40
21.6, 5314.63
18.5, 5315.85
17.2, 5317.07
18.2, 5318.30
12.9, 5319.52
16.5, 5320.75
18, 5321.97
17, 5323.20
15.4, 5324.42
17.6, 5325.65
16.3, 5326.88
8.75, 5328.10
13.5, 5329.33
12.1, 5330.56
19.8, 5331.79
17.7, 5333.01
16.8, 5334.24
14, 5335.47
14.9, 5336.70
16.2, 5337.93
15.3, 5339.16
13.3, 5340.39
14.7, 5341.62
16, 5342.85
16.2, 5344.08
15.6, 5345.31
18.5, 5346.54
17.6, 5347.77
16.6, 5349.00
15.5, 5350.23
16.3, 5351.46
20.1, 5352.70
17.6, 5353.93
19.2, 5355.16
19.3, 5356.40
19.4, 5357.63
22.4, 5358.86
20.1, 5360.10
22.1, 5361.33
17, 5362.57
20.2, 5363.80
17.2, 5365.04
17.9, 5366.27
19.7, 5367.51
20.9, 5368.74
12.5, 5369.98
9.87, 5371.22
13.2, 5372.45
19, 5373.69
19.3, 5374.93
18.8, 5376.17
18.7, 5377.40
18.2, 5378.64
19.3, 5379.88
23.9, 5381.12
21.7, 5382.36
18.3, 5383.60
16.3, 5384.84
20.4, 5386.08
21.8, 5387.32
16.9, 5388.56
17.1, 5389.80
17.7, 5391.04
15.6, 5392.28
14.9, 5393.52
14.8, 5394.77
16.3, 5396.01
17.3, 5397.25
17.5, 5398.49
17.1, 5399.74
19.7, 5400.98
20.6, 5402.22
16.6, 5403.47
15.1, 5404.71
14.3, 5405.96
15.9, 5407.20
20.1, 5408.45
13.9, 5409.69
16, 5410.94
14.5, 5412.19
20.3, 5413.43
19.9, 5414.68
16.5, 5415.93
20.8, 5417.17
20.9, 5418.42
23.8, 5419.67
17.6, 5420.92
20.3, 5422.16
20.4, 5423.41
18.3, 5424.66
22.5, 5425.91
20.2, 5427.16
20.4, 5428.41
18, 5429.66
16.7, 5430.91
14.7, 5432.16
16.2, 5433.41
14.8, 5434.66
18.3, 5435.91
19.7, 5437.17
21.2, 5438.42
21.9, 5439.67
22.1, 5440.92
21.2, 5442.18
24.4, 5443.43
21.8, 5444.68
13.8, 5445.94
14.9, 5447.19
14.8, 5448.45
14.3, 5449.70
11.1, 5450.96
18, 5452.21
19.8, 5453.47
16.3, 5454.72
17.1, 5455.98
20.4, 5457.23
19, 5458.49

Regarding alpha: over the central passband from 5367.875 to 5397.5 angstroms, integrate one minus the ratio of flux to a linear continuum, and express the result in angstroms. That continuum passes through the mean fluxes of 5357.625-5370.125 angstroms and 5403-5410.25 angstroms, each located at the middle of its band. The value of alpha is 0.3 angstroms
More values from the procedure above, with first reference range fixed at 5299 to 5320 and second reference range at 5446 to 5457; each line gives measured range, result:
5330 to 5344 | 1.76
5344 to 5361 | -0.74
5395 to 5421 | -1.90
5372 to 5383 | -1.35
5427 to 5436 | -0.56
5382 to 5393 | -0.88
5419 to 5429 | -2.52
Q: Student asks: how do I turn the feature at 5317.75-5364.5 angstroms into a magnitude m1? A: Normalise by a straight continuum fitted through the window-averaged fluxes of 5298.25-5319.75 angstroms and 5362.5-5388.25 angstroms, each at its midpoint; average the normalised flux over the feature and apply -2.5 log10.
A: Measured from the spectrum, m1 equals 0.090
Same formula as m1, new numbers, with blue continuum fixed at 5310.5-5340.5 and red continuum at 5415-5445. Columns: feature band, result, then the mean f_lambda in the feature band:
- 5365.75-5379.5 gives 0.04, 17.1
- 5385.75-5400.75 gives 0.07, 17.3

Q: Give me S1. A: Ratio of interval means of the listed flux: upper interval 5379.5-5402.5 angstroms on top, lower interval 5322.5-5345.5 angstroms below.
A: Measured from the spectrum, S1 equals 1.19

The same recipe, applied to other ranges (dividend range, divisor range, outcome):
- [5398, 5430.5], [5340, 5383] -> 1.03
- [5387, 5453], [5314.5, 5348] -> 1.12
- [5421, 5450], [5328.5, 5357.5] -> 1.15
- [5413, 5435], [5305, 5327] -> 1.07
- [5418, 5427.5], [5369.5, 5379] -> 1.27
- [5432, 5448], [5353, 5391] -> 1.02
